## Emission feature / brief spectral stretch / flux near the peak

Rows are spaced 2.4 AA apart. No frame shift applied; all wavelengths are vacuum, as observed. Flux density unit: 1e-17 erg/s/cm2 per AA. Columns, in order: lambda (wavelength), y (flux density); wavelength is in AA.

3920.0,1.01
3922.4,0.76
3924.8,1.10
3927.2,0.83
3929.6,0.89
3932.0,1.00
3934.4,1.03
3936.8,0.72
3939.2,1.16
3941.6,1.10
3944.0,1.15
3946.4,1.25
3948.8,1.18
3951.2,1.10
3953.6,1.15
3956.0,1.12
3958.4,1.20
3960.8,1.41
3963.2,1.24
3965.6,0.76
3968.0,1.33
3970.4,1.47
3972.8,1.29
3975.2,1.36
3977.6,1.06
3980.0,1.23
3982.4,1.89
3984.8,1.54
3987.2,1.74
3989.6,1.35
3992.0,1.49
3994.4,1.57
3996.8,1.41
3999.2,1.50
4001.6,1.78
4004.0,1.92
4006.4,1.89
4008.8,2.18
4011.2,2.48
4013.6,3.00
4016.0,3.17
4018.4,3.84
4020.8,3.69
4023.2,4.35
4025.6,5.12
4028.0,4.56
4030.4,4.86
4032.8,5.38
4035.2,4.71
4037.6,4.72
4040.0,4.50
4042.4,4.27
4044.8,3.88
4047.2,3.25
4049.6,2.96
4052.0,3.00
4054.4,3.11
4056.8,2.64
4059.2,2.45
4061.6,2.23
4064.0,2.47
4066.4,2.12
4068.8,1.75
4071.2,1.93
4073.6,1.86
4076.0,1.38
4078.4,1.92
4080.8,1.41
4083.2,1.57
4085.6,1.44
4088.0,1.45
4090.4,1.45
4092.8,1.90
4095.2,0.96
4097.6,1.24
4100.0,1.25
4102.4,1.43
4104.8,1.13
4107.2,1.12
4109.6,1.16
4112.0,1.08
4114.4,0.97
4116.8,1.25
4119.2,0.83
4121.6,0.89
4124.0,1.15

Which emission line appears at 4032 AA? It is C IV 1549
